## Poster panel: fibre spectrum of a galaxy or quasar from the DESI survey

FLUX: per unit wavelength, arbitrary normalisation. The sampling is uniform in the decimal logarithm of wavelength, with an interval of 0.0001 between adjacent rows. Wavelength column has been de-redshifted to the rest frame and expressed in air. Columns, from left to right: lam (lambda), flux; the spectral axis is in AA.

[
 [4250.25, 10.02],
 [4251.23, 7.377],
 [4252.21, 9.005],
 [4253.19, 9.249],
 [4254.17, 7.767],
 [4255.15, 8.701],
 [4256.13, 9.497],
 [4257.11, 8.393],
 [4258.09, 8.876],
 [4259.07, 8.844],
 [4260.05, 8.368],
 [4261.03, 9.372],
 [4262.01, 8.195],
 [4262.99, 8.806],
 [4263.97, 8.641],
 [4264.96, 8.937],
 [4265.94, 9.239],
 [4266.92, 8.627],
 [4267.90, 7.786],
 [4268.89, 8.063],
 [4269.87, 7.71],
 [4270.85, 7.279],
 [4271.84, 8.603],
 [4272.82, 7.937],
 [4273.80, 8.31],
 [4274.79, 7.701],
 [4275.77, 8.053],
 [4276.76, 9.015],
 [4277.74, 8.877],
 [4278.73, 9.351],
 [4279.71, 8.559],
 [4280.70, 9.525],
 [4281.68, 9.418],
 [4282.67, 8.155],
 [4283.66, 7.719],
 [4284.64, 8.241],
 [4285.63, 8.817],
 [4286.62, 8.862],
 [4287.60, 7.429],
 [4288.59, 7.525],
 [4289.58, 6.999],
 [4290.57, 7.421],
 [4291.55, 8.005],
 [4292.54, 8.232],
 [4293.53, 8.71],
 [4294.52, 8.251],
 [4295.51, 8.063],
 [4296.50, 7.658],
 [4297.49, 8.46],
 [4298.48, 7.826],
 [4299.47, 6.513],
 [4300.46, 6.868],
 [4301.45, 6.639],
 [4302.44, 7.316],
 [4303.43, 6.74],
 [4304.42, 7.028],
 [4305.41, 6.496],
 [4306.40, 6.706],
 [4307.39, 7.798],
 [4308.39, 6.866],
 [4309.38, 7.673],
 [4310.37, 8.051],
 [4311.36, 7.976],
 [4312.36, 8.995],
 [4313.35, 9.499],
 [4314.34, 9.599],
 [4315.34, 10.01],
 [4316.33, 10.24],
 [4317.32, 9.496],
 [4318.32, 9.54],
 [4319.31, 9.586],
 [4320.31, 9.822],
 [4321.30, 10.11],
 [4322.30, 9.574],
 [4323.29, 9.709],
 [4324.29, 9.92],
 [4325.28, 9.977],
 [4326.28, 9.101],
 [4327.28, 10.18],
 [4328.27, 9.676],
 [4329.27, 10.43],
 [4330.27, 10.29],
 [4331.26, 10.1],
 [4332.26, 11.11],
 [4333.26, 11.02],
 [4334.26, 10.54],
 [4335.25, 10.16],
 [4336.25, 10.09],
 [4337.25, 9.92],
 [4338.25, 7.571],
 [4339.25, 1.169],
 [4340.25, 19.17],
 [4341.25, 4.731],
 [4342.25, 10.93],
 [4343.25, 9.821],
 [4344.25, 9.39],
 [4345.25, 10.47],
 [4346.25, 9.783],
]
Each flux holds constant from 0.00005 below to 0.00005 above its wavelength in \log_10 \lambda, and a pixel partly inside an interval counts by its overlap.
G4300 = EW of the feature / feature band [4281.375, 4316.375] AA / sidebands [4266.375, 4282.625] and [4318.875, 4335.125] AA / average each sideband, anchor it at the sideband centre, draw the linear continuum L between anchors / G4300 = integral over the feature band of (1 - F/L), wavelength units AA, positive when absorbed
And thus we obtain 4.78 AA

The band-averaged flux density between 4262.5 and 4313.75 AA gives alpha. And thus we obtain 8.03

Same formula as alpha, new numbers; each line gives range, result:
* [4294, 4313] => 7.49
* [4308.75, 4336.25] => 9.71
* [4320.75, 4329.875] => 9.86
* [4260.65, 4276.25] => 8.32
